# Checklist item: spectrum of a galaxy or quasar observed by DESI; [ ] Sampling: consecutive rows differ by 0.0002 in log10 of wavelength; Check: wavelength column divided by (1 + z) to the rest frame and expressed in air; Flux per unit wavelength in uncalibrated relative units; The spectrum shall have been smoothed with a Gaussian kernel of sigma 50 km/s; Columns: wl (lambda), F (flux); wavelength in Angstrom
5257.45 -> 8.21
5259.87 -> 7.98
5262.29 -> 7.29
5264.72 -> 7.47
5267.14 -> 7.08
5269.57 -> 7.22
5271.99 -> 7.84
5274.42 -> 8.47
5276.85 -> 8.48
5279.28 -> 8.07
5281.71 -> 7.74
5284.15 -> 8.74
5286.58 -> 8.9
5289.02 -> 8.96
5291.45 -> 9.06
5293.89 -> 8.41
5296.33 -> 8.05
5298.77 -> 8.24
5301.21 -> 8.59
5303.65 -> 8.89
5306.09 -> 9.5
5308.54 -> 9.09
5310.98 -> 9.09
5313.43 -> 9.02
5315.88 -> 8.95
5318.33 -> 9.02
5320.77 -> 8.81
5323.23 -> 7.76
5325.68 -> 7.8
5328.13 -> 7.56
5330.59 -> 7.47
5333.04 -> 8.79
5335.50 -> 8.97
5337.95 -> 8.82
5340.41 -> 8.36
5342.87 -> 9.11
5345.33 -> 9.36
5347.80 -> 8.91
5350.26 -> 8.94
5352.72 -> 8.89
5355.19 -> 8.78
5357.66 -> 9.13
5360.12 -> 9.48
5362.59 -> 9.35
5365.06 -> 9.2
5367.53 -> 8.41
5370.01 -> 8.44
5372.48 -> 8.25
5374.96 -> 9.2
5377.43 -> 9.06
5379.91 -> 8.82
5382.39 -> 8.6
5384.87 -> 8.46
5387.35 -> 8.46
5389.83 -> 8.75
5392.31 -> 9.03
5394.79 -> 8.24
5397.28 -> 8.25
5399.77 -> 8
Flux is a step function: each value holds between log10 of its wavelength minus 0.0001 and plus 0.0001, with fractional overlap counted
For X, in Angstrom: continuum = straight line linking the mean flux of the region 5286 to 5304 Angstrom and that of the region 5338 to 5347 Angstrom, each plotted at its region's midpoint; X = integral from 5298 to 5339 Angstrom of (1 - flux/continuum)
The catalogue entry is 0.7 Angstrom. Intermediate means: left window 8.62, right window 8.92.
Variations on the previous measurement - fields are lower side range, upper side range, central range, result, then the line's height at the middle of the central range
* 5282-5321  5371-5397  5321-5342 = 1.2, 8.76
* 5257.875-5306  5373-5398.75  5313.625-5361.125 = -1.3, 8.46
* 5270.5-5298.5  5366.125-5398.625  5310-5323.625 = -0.6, 8.48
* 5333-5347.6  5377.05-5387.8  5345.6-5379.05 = -0.6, 8.78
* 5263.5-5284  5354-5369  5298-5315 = -1.3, 8.29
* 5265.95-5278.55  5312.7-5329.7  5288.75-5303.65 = -0.8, 8.1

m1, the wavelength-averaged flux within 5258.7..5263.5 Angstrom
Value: 7.64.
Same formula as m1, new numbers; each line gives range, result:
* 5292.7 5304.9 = 8.44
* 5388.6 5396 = 8.68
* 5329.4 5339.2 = 8.52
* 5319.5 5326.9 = 8.13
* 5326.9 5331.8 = 7.51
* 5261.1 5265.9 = 7.37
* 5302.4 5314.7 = 9.11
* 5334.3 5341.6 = 8.73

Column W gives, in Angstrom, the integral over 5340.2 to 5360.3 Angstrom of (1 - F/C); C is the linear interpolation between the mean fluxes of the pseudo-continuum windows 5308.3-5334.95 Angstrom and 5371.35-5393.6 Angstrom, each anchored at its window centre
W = -0.94 Angstrom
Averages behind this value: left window 8.48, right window 8.74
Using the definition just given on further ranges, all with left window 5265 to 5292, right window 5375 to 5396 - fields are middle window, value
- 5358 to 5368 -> -0.7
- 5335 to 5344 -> -0.3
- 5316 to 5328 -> 0.1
